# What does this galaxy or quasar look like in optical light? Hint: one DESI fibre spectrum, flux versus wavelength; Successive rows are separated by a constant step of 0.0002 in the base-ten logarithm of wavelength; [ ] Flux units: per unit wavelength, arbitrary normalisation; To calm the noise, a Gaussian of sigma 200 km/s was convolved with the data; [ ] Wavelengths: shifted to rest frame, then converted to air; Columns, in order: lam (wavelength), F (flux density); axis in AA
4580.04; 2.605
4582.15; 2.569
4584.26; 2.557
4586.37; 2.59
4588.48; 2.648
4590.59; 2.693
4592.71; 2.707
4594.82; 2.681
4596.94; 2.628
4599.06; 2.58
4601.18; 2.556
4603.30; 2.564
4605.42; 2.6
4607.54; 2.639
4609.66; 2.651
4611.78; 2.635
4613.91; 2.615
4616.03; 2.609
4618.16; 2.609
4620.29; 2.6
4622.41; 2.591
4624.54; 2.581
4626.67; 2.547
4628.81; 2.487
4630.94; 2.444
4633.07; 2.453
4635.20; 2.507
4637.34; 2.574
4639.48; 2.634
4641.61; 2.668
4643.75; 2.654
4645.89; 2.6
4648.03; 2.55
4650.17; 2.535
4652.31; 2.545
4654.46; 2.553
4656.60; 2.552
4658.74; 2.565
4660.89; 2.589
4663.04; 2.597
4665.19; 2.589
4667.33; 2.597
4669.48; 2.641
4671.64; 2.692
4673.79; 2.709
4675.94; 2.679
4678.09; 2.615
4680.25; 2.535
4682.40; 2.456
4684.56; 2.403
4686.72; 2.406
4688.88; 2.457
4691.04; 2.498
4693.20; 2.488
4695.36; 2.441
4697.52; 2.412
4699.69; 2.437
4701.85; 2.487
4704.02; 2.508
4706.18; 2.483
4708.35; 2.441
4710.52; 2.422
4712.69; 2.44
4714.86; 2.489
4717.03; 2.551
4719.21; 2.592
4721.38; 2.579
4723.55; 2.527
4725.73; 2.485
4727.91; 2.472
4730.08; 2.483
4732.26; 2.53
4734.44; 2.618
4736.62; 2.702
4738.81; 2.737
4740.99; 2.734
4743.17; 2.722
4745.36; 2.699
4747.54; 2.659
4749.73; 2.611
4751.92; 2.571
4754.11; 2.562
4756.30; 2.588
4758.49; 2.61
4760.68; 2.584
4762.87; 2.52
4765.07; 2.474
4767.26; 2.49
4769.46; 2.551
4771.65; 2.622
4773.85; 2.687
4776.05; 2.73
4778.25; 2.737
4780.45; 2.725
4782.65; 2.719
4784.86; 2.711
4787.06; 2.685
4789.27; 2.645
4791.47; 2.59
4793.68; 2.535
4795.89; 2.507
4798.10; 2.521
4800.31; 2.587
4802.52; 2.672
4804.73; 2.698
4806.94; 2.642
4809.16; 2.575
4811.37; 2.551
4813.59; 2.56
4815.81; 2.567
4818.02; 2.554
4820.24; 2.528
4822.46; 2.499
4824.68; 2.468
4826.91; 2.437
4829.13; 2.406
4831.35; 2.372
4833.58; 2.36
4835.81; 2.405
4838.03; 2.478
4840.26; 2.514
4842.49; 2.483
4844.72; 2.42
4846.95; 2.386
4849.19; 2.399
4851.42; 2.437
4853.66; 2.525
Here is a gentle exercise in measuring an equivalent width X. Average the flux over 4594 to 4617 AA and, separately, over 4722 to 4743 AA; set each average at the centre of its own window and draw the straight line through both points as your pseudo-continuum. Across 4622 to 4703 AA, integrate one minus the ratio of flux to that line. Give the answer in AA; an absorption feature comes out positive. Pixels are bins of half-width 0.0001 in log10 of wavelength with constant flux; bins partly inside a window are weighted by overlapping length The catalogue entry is 1.8 AA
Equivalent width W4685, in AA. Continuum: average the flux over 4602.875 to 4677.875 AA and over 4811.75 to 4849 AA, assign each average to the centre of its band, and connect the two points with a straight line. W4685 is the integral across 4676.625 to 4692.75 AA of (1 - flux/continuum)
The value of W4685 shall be 0.5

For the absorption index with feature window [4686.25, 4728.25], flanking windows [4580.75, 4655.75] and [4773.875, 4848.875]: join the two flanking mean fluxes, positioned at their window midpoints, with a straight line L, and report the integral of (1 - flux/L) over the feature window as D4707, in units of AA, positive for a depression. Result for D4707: 1.5 AA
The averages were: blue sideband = 2.59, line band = 2.48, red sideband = 2.55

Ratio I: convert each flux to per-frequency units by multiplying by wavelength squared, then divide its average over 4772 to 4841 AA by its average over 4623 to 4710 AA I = 1.07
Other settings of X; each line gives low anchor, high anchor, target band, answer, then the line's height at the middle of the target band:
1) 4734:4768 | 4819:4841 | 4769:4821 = -2.1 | 2.52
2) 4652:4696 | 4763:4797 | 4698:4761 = 0.7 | 2.59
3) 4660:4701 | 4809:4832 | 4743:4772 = -0.8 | 2.52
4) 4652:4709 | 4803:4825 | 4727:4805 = -1.9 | 2.56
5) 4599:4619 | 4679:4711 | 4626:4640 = 0.3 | 2.57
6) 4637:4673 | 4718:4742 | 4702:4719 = 0.7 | 2.59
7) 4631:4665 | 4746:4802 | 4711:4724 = 0.3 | 2.59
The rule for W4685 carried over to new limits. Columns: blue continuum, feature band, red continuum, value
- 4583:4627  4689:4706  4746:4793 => 1.0 AA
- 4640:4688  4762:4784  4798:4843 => -0.8 AA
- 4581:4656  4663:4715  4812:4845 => 0.7 AA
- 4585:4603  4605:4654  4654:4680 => 0.8 AA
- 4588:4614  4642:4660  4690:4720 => -0.1 AA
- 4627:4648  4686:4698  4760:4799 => 0.6 AA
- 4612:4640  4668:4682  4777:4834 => -0.4 AA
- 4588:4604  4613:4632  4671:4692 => 0.3 AA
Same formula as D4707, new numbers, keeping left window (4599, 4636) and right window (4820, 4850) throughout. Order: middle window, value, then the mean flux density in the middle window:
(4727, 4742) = -0.7 AA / 2.61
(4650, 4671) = -0.3 AA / 2.58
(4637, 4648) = -0.3 AA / 2.62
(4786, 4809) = -1.4 AA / 2.61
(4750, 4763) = -0.5 AA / 2.58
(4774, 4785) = -1.1 AA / 2.72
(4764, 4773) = -0.2 AA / 2.54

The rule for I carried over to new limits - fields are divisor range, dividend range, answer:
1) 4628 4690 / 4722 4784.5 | 1.06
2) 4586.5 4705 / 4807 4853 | 1.04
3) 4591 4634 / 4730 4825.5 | 1.08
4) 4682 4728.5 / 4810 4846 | 1.05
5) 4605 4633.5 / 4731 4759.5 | 1.08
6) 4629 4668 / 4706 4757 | 1.04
